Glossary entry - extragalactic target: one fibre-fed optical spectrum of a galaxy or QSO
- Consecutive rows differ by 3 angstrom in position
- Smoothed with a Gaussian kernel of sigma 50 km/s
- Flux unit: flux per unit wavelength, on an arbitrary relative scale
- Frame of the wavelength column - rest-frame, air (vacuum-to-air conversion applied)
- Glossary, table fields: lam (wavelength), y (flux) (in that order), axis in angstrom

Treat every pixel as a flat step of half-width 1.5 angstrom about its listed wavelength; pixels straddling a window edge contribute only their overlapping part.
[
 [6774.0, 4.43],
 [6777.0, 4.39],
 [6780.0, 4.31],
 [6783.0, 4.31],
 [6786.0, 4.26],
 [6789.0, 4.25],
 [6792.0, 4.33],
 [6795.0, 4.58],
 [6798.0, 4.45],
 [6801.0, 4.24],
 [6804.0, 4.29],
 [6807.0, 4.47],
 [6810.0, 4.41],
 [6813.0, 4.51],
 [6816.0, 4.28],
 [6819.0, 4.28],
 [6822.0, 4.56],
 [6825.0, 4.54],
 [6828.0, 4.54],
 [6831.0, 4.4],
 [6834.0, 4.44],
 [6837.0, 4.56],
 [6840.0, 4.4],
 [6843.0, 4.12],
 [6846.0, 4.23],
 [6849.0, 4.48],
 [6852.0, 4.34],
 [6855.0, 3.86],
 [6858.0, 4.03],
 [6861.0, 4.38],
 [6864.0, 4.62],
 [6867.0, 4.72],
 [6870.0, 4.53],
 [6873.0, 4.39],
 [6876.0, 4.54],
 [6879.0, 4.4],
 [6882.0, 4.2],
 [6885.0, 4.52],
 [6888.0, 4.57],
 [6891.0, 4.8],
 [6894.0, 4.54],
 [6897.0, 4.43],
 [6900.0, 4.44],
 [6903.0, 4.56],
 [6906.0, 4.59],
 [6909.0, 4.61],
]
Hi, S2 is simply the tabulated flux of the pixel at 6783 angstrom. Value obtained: 4.31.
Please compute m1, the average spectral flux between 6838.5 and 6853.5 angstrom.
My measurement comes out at 4.31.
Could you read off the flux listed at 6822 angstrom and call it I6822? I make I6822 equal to 4.56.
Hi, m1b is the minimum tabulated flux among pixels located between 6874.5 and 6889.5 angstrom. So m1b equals 4.2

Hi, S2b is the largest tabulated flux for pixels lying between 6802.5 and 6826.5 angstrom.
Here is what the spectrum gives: 4.56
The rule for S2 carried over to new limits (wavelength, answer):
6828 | 4.54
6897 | 4.43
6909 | 4.61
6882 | 4.2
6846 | 4.23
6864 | 4.62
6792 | 4.33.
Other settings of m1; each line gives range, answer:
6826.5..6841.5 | 4.47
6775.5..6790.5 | 4.3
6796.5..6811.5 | 4.37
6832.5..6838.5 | 4.5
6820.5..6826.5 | 4.55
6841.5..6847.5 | 4.17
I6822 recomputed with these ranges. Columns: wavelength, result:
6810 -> 4.41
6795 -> 4.58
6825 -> 4.54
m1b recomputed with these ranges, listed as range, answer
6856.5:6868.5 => 4.03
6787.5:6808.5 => 4.24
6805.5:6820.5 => 4.28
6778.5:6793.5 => 4.25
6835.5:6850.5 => 4.12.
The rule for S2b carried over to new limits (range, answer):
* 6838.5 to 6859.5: 4.48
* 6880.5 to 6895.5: 4.8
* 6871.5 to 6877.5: 4.54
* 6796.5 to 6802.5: 4.45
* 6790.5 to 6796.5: 4.58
